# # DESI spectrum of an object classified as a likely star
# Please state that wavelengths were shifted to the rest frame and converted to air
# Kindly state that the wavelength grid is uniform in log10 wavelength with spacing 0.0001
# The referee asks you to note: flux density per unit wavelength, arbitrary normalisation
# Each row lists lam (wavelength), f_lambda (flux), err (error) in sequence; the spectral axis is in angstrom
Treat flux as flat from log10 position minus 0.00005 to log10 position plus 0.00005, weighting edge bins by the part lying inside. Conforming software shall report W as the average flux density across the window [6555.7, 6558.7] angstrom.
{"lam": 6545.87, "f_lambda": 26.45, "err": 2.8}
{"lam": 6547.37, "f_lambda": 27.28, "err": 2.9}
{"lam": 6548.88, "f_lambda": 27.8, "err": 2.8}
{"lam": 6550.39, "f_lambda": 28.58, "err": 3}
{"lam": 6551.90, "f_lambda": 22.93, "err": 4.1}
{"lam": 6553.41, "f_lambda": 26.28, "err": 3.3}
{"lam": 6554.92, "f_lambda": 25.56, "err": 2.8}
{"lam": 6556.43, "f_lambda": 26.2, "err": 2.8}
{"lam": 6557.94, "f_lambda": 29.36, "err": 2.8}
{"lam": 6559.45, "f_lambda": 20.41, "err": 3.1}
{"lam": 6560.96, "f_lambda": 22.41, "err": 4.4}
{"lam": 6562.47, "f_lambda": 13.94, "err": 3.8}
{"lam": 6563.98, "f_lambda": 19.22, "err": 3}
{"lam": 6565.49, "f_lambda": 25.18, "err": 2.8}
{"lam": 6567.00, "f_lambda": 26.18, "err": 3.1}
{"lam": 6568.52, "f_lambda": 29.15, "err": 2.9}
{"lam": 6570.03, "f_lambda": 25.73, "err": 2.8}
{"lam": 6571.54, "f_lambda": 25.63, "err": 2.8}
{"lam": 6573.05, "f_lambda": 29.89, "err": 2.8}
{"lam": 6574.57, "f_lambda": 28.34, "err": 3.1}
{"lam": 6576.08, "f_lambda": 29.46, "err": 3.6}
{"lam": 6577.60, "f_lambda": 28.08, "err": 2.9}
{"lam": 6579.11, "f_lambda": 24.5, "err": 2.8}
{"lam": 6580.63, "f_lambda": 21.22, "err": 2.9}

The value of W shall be 27.8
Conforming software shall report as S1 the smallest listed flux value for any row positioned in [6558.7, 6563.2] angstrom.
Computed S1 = 13.94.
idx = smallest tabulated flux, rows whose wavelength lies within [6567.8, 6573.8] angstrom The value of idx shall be 25.63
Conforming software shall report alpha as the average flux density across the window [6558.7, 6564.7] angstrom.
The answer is 19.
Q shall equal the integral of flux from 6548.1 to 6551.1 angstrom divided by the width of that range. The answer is 28.1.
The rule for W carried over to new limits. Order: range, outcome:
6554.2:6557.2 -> 25.9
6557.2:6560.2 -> 24.9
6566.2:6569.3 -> 27.6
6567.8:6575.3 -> 27.7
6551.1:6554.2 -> 24.6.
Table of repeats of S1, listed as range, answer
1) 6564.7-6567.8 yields 25.18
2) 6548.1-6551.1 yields 27.8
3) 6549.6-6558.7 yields 22.93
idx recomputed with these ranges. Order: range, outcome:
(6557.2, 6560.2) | 20.41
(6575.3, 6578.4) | 28.08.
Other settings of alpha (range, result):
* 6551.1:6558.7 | 26.1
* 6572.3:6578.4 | 28.9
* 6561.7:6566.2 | 19.4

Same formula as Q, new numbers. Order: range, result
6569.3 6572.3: 25.7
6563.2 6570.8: 25.1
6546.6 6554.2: 26.6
